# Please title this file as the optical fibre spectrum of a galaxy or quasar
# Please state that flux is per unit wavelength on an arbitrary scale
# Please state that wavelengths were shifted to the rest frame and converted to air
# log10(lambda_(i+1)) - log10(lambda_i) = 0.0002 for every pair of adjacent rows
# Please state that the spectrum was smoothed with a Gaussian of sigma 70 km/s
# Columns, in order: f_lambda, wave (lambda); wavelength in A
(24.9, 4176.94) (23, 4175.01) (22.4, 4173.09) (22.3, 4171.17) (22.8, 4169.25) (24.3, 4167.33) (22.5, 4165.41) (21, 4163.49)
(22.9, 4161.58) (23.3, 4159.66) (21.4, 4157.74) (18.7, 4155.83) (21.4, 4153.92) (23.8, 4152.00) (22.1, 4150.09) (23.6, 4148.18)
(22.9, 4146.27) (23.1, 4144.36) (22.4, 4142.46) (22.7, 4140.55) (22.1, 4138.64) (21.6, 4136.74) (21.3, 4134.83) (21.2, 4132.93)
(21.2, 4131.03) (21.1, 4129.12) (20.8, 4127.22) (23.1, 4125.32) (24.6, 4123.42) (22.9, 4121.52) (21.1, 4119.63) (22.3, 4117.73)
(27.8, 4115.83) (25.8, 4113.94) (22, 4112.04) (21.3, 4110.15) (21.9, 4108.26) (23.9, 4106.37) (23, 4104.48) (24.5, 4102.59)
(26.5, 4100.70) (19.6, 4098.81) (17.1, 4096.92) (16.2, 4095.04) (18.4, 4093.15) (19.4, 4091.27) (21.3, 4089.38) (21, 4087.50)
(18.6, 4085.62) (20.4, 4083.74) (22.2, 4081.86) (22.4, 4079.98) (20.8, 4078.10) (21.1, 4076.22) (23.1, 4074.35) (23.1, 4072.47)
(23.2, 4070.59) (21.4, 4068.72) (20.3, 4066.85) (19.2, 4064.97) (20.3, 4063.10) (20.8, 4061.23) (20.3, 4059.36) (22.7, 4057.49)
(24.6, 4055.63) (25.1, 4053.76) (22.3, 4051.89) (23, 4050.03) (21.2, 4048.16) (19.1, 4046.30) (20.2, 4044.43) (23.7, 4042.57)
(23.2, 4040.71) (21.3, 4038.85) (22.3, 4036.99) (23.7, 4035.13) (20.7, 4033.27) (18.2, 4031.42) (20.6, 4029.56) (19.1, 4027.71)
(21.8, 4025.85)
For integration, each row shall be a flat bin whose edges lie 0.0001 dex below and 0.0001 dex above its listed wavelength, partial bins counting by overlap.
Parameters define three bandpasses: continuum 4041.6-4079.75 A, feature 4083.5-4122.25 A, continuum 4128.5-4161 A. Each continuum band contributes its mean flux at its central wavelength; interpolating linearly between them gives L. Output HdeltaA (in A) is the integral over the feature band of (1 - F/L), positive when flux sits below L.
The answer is 0.4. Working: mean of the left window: 21.8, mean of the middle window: 21.7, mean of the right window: 22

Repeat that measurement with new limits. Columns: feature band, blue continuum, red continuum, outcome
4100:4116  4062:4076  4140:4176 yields -1.43 A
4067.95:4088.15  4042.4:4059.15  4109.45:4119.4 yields 1.15 A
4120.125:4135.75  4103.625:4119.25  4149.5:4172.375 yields 0.69 A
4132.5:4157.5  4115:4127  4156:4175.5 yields 0.89 A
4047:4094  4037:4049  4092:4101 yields -2.74 A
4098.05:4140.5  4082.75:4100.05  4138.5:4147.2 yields -3.35 A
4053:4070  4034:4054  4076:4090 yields 0.00 A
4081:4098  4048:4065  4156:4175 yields 2.17 A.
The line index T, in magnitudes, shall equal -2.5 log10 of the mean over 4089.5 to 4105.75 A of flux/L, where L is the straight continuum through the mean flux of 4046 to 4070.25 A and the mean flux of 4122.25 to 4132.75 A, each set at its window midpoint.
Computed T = 0.063 mag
